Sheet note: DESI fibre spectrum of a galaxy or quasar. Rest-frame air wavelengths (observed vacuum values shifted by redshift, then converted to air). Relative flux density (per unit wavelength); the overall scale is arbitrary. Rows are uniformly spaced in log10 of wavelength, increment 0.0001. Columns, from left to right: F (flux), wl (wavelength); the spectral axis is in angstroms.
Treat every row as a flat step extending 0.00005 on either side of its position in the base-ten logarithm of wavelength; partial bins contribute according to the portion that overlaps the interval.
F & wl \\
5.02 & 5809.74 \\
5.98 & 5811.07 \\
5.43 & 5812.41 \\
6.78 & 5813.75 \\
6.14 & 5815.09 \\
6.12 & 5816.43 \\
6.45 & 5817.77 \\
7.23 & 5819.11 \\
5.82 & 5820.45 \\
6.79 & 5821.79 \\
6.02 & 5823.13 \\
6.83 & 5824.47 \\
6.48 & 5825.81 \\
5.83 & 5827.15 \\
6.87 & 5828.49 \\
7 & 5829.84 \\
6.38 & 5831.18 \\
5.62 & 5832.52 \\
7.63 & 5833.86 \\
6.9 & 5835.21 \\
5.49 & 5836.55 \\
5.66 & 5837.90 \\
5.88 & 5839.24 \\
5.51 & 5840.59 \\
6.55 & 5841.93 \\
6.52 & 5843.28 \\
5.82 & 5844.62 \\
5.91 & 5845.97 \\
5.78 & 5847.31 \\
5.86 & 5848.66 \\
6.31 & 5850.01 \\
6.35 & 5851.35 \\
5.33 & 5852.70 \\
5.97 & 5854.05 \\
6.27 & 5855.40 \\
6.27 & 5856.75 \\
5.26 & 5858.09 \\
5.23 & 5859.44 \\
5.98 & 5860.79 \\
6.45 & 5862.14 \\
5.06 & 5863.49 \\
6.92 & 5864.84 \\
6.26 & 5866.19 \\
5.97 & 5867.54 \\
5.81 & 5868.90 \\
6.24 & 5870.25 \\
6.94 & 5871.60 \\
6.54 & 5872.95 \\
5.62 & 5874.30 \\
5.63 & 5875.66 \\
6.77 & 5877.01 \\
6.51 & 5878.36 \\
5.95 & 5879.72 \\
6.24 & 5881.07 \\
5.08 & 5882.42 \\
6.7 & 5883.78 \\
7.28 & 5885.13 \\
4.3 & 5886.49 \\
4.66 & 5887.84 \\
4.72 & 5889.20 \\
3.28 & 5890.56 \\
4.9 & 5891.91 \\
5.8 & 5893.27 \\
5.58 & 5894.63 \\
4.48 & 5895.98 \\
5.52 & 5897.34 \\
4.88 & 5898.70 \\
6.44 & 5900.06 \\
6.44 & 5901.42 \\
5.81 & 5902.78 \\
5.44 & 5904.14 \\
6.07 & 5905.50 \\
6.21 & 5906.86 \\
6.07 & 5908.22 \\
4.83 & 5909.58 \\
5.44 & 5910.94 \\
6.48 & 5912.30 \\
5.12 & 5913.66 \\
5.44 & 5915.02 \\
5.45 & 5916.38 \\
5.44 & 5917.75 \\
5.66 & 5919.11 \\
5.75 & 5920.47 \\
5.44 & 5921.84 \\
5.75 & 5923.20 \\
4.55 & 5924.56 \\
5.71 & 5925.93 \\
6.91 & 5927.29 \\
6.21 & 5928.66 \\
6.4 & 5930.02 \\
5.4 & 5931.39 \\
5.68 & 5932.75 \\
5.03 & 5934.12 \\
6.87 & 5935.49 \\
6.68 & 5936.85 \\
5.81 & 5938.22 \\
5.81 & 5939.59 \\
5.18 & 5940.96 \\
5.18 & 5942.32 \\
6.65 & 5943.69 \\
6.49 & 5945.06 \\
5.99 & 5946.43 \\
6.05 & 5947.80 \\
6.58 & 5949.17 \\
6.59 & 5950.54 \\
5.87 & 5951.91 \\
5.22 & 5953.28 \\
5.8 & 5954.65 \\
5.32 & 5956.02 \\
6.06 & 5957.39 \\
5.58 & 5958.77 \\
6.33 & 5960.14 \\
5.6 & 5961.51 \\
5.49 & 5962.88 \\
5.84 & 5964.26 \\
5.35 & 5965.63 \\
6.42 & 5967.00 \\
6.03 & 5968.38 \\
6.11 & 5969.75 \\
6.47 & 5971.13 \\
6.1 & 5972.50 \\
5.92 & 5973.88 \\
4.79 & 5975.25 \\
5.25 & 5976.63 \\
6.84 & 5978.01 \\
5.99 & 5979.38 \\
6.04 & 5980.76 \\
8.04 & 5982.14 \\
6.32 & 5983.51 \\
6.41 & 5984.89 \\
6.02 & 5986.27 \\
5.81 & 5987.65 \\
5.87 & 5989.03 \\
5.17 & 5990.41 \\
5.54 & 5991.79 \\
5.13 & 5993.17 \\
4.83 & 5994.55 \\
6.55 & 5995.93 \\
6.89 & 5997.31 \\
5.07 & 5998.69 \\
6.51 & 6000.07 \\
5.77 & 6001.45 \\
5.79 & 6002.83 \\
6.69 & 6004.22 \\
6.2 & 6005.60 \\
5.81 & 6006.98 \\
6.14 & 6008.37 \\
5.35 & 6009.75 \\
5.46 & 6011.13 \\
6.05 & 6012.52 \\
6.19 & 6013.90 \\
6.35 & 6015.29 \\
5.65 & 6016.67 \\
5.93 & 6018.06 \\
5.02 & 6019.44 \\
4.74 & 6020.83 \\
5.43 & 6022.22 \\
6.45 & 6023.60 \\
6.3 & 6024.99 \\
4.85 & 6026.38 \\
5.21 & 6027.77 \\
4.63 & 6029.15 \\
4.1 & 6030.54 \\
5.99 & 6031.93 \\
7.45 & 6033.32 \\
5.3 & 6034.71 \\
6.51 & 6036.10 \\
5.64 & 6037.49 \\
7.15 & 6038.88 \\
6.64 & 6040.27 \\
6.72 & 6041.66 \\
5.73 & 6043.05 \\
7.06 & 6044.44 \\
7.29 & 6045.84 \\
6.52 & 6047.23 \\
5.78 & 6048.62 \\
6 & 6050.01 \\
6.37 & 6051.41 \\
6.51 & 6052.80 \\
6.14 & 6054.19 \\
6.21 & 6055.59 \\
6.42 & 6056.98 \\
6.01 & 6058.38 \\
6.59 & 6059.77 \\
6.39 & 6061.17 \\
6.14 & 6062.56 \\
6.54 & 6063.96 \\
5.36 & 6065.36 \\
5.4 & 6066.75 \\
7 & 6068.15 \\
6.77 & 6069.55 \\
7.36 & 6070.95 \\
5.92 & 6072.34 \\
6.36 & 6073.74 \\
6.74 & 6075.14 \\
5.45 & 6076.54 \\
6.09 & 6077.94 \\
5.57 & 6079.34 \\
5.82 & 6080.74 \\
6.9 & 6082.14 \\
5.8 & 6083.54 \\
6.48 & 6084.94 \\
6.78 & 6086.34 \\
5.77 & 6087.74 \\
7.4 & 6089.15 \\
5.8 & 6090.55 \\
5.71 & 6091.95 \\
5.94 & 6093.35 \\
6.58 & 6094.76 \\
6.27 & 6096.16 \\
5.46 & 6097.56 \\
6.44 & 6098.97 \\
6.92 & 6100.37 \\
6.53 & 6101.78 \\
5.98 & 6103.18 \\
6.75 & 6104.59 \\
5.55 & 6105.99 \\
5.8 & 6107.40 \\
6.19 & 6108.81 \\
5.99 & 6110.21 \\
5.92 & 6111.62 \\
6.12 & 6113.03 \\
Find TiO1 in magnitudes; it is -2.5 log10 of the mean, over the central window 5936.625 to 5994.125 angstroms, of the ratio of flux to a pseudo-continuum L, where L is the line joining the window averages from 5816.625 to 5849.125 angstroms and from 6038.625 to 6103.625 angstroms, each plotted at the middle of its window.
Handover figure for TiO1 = 0.06 mag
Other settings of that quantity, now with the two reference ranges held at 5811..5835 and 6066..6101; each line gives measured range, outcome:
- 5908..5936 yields 0.123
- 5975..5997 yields 0.067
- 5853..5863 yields 0.093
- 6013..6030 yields 0.137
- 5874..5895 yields 0.151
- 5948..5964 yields 0.086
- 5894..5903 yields 0.146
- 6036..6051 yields -0.027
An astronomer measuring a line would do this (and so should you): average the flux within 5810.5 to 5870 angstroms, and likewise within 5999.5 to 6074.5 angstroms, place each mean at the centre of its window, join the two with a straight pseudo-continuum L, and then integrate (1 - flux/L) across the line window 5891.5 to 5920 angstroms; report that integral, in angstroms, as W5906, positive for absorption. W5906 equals 2.4 angstroms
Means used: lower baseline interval 6.15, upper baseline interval 6.07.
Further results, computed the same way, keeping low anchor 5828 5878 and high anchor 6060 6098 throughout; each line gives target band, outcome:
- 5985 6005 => 1.1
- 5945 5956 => 0.3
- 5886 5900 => 2.8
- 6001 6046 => 2.1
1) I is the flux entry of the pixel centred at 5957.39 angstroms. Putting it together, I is 6.06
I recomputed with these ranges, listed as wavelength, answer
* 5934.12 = 5.03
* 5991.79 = 5.54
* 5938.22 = 5.81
